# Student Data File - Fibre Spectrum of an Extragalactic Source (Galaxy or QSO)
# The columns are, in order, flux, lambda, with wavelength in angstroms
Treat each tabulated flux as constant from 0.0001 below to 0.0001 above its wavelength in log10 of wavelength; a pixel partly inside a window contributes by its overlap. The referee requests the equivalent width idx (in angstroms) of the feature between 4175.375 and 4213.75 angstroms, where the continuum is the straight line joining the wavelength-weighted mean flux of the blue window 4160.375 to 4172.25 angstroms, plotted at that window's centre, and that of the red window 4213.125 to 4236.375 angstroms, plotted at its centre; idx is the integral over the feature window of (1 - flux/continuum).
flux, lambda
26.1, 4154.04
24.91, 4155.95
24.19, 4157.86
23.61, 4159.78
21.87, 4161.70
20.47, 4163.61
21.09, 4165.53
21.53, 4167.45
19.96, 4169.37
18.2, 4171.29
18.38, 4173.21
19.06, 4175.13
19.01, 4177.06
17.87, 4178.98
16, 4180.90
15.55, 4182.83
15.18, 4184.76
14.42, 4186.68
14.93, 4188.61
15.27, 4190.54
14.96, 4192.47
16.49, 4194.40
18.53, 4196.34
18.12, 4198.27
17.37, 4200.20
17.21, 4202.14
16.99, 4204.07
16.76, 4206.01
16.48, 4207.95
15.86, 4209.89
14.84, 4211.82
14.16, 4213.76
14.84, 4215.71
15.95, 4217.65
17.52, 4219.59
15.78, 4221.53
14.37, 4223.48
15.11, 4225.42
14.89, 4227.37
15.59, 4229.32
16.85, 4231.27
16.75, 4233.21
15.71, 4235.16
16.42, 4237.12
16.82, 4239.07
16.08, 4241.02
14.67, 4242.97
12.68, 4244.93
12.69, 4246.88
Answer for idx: 3.7 angstroms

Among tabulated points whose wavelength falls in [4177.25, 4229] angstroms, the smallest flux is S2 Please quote 14.16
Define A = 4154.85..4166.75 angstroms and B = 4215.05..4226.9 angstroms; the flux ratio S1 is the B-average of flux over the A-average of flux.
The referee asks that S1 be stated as 0.7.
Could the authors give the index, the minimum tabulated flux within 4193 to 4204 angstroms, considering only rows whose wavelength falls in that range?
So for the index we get 16.49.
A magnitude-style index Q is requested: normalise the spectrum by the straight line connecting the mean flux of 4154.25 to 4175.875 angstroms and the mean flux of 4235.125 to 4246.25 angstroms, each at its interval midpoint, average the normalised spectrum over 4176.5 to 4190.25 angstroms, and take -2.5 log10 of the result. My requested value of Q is 0.238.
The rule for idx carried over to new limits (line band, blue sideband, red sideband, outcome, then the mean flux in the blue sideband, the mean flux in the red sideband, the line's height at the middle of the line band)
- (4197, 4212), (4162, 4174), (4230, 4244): 1.0 angstroms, 20.1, 16.2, 18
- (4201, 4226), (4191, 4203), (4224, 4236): 0.8 angstroms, 17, 15.8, 16.4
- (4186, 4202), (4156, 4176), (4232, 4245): 2.2 angstroms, 21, 15.8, 19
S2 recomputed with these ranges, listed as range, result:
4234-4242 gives 15.71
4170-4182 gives 16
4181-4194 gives 14.42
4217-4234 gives 14.37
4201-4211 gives 15.86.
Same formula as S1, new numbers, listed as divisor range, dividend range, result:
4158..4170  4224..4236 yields 0.73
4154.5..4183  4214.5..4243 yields 0.78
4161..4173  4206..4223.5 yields 0.77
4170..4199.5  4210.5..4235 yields 0.92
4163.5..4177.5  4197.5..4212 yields 0.85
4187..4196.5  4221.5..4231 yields 0.97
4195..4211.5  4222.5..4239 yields 0.92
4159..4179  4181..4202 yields 0.80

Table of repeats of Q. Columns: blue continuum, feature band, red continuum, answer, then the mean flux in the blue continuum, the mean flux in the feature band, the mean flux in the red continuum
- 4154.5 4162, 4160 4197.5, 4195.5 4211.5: 0.17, 24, 17.9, 17.1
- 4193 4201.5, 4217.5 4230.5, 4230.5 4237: 0.07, 17.5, 15.6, 16.4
